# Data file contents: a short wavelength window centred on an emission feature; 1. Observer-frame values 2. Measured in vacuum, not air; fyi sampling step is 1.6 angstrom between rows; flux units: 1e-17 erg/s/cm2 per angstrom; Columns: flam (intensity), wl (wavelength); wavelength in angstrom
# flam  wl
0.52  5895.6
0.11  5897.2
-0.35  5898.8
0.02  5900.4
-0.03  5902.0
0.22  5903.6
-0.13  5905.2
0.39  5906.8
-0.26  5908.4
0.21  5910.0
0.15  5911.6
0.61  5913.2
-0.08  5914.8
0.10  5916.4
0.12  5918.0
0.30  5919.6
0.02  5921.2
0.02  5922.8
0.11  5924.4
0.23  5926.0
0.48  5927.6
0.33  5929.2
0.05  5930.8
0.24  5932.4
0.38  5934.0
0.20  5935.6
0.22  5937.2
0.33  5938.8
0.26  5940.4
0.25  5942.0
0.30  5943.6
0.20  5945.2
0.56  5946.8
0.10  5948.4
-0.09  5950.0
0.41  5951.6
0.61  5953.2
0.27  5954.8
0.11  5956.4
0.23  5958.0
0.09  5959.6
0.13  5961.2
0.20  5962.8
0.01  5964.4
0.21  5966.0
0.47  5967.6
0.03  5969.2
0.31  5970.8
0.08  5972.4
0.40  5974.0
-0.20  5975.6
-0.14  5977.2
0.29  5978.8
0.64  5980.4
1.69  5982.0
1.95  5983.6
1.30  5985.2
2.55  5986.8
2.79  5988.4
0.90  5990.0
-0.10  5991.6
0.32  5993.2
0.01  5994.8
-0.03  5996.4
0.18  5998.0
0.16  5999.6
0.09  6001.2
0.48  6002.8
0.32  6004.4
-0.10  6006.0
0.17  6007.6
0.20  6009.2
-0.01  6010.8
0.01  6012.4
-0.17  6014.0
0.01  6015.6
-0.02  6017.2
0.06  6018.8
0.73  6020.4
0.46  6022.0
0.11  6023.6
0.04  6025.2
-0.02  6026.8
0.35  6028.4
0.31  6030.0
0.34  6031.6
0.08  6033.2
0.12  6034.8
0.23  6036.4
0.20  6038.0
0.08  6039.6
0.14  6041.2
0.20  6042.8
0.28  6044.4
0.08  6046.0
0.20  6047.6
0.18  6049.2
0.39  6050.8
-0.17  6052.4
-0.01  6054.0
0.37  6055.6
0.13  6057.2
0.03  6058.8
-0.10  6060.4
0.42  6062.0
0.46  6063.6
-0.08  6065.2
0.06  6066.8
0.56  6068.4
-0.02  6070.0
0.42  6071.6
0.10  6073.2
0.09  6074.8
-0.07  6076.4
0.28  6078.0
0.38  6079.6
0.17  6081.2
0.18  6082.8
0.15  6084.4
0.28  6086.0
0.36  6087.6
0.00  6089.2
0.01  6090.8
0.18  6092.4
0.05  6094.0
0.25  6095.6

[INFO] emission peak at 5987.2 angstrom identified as [O II]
